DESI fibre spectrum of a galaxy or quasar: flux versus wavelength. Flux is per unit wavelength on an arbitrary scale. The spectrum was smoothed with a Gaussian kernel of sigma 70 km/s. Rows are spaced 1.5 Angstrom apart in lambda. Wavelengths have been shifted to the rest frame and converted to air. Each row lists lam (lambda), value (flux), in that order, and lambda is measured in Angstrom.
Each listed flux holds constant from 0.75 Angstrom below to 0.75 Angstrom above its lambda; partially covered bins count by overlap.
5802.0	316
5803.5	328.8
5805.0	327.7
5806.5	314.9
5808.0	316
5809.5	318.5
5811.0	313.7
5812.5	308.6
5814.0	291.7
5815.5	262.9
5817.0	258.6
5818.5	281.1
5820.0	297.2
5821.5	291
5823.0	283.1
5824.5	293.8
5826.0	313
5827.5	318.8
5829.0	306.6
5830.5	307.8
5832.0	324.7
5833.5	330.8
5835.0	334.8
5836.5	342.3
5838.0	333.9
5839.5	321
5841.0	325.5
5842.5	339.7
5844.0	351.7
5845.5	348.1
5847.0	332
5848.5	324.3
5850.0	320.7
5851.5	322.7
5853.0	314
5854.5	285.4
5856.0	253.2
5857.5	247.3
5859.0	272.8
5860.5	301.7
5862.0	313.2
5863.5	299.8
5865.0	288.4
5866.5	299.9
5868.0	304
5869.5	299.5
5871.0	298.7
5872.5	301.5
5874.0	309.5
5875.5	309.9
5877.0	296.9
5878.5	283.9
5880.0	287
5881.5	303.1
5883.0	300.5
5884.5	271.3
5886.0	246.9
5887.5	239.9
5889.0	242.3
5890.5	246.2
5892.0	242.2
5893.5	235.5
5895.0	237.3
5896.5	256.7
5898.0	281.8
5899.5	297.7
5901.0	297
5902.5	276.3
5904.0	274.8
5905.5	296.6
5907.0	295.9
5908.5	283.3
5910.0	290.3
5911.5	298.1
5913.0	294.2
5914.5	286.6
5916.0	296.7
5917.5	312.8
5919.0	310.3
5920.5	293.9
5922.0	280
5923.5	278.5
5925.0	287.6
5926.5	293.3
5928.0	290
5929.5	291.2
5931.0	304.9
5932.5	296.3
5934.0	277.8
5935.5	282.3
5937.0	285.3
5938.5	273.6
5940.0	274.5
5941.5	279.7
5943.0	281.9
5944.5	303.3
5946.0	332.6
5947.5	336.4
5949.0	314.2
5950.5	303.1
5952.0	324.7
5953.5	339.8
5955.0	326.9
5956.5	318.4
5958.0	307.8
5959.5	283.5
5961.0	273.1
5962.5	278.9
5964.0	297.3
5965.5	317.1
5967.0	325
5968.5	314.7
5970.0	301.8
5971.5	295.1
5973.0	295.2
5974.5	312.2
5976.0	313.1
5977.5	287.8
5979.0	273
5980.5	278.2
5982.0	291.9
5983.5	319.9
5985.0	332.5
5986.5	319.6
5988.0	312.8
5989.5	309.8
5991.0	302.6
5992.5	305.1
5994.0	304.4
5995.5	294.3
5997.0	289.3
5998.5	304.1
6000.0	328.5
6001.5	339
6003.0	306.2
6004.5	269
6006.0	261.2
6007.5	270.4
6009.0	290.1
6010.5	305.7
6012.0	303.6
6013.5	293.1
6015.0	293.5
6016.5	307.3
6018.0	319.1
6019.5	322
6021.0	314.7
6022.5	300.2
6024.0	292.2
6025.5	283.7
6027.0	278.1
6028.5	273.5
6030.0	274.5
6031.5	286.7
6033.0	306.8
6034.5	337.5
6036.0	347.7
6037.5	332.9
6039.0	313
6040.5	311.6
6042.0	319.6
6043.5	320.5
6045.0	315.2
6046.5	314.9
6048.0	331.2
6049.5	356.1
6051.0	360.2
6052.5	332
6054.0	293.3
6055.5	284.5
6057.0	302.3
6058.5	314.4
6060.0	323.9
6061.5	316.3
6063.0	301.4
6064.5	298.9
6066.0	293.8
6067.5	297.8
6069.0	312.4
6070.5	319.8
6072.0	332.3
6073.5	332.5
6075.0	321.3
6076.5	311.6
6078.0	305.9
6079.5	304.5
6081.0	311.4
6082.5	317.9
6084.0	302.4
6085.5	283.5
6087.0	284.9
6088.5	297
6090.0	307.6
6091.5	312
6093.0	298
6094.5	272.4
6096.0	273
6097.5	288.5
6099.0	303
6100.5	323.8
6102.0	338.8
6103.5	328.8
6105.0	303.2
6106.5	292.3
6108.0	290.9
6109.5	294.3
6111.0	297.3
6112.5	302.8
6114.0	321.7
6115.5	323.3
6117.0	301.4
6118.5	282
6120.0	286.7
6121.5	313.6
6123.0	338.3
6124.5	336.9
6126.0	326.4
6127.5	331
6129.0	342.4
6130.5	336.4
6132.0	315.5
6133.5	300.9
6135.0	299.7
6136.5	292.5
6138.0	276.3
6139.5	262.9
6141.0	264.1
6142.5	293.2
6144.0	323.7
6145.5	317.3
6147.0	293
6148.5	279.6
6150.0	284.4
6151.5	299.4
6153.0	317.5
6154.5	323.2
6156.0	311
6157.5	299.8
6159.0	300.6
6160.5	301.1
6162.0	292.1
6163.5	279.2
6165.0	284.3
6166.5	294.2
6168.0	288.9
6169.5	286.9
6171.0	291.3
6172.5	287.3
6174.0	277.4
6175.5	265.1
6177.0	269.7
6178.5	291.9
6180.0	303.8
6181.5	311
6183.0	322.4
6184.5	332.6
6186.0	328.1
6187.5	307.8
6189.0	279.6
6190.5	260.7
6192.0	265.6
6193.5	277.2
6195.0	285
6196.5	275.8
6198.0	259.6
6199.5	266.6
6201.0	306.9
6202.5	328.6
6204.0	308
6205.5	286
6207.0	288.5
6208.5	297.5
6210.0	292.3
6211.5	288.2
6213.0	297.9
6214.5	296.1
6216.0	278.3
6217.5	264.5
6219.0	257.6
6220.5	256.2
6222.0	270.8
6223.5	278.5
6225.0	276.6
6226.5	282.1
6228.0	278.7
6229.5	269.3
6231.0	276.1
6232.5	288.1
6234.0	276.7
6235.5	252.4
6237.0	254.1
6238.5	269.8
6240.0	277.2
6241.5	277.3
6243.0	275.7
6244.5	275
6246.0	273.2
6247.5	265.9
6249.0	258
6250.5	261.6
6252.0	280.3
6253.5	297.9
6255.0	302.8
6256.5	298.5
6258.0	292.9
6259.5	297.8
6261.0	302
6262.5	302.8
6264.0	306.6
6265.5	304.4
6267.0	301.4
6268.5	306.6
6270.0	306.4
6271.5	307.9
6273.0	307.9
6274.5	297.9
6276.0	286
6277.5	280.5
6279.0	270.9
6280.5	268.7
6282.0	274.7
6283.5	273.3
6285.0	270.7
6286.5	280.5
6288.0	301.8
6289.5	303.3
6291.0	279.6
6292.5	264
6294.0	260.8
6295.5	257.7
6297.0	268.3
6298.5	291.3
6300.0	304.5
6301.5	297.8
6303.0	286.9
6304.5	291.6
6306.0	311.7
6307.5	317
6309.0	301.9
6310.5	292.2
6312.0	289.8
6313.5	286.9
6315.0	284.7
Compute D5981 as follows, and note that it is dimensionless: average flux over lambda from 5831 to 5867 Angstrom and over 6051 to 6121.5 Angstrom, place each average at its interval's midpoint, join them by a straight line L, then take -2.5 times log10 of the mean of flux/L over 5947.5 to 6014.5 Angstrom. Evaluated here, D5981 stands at 0.02 mag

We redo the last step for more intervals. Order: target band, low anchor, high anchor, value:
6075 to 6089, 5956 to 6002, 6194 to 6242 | -0.04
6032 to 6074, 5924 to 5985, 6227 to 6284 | -0.08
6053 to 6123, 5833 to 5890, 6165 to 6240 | -0.05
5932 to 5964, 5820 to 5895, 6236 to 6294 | -0.01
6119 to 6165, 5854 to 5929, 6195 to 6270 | -0.08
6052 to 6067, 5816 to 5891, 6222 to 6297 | -0.05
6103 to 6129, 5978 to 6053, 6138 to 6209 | -0.05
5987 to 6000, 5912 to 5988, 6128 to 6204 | -0.02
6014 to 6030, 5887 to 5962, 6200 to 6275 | -0.04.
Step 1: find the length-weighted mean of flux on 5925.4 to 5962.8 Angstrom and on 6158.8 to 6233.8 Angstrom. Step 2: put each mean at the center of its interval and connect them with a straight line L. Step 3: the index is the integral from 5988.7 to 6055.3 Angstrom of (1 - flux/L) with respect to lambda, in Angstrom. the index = -2.6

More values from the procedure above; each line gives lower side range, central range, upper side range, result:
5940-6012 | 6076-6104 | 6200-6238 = -0.9 Angstrom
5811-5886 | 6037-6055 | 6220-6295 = -1.9 Angstrom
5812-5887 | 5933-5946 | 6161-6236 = 0.6 Angstrom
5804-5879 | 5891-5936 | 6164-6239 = 2.7 Angstrom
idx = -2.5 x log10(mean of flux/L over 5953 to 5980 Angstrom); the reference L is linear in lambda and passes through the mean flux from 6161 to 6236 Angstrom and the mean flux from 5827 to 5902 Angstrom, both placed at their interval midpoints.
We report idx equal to -0.03 mag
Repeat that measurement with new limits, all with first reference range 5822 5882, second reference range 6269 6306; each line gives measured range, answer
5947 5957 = -0.069 mag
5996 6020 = 0.002 mag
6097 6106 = -0.068 mag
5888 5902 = 0.180 mag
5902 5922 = 0.046 mag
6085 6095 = 0.006 mag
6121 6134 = -0.118 mag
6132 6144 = 0.018 mag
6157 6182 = 0.009 mag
